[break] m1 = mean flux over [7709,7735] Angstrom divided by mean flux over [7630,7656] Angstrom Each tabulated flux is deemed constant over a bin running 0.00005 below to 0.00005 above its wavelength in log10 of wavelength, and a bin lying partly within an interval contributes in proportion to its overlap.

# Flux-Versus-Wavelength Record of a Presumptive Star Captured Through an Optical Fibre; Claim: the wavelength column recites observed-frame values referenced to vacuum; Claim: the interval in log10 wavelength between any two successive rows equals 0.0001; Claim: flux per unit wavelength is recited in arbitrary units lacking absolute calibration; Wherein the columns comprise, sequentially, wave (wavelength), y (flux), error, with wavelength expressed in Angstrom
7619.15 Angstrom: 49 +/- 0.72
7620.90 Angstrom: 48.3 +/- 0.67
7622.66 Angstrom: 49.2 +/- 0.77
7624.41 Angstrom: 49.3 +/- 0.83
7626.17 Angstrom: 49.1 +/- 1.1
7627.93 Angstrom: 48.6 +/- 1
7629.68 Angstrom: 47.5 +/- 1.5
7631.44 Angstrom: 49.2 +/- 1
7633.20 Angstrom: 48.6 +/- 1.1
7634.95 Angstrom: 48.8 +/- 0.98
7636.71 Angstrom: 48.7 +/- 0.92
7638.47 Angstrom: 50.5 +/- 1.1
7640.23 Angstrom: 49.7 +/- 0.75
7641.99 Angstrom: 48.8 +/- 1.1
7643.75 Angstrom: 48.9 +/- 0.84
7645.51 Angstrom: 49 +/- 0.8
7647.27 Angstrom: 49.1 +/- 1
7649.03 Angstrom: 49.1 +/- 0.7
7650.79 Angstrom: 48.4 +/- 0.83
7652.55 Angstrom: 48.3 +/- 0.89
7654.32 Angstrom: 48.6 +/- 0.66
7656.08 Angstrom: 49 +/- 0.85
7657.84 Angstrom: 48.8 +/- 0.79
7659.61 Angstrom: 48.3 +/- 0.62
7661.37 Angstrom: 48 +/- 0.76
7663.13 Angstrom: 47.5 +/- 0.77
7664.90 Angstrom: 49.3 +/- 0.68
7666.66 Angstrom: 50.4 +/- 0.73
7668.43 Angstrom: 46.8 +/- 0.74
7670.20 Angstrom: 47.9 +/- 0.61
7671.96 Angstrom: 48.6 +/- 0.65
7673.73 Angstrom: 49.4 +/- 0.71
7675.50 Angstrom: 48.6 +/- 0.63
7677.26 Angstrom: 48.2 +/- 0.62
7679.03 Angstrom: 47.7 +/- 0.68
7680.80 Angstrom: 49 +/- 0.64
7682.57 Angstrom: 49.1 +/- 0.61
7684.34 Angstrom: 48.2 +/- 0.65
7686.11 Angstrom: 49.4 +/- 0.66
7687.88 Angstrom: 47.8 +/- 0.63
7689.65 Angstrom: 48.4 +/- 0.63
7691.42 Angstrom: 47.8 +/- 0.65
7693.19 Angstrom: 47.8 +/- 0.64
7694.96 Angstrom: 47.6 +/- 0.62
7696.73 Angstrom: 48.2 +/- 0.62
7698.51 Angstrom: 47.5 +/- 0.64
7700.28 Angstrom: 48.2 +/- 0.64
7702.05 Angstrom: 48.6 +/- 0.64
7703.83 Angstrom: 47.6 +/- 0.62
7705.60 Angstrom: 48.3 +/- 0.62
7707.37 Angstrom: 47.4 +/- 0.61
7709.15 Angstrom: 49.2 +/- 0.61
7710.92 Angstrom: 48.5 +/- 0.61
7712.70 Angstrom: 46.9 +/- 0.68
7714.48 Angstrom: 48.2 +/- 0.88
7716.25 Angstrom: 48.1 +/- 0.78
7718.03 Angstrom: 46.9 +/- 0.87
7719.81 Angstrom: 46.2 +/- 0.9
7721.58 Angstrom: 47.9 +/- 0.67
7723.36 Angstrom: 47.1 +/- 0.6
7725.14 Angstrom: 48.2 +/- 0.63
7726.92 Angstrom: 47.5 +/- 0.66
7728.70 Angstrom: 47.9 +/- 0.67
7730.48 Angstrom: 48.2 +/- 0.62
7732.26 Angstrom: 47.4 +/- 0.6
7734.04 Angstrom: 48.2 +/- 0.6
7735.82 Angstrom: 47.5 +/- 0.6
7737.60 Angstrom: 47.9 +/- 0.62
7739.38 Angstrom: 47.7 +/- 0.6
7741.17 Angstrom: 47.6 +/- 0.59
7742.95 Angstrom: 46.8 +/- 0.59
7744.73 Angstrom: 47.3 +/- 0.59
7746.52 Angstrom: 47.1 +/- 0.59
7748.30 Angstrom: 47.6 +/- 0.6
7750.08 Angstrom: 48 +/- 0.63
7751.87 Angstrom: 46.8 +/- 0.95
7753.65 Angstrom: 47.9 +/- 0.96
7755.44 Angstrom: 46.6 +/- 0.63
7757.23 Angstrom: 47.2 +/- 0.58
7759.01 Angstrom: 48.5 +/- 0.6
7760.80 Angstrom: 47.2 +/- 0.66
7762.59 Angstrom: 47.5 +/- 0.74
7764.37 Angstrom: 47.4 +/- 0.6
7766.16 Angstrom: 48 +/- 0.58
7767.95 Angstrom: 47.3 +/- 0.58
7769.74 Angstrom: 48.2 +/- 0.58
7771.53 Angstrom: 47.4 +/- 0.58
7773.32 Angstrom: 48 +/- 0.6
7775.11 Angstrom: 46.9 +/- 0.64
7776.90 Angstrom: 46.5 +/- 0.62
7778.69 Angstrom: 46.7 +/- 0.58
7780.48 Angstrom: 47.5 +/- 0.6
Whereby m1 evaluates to 0.98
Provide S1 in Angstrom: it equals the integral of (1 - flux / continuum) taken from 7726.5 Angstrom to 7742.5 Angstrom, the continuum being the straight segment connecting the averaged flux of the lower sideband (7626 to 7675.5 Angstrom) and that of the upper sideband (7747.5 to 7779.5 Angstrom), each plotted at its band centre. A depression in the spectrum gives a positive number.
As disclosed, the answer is 0.0 Angstrom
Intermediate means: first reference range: 48.7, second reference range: 47.4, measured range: 47.7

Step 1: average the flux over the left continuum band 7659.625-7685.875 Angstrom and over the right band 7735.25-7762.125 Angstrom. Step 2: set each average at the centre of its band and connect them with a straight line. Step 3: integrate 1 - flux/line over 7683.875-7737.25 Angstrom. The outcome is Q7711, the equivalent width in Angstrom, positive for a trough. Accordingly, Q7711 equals 0.1 Angstrom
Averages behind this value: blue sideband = 48.5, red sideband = 47.4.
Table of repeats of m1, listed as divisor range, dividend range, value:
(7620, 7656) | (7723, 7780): 0.97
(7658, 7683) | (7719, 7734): 0.98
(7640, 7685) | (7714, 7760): 0.98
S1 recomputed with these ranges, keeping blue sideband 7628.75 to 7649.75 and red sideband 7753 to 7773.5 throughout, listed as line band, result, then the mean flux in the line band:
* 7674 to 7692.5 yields 0.02 Angstrom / 48.4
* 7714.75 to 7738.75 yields 0.18 Angstrom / 47.6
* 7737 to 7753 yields 0.12 Angstrom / 47.4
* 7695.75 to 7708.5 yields 0.08 Angstrom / 48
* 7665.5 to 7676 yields 0.00 Angstrom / 48.6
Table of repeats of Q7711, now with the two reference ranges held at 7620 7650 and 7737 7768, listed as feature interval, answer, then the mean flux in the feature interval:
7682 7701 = 0.0 Angstrom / 48.2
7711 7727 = 0.1 Angstrom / 47.5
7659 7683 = 0.0 Angstrom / 48.5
